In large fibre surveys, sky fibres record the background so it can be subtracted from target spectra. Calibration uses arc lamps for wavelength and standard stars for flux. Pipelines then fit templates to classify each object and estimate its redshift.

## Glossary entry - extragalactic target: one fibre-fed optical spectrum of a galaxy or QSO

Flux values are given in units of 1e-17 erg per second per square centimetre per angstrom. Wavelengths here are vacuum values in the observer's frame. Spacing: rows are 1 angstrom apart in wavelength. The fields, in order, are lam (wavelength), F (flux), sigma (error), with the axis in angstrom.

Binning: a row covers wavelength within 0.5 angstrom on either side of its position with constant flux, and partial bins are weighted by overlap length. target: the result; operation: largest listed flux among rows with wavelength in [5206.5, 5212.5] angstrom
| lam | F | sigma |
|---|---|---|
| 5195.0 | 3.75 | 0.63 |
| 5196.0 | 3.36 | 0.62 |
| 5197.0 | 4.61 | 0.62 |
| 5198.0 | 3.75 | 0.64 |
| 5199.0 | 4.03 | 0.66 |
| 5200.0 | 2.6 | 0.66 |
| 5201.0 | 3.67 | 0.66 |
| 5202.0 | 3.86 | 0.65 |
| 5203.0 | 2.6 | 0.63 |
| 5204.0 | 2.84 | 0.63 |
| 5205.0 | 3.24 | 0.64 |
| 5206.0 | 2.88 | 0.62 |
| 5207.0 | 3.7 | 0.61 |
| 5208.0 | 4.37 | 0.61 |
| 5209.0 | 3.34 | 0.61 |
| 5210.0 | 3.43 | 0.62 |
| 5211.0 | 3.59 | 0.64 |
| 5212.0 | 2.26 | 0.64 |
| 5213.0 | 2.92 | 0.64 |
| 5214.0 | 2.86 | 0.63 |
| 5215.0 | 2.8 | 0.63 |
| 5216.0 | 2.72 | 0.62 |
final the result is 4.37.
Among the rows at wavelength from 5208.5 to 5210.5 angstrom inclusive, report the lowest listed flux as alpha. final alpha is 3.34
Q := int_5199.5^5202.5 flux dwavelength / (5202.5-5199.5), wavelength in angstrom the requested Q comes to 3.38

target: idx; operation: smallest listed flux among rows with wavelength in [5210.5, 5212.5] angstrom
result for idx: 2.26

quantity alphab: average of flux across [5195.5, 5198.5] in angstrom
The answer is 3.91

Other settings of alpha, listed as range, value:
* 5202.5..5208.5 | 2.6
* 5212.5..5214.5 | 2.86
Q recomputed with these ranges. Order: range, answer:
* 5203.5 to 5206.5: 2.99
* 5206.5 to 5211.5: 3.69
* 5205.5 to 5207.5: 3.29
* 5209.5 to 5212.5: 3.09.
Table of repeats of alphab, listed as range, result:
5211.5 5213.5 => 2.59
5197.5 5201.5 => 3.51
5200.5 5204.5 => 3.24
